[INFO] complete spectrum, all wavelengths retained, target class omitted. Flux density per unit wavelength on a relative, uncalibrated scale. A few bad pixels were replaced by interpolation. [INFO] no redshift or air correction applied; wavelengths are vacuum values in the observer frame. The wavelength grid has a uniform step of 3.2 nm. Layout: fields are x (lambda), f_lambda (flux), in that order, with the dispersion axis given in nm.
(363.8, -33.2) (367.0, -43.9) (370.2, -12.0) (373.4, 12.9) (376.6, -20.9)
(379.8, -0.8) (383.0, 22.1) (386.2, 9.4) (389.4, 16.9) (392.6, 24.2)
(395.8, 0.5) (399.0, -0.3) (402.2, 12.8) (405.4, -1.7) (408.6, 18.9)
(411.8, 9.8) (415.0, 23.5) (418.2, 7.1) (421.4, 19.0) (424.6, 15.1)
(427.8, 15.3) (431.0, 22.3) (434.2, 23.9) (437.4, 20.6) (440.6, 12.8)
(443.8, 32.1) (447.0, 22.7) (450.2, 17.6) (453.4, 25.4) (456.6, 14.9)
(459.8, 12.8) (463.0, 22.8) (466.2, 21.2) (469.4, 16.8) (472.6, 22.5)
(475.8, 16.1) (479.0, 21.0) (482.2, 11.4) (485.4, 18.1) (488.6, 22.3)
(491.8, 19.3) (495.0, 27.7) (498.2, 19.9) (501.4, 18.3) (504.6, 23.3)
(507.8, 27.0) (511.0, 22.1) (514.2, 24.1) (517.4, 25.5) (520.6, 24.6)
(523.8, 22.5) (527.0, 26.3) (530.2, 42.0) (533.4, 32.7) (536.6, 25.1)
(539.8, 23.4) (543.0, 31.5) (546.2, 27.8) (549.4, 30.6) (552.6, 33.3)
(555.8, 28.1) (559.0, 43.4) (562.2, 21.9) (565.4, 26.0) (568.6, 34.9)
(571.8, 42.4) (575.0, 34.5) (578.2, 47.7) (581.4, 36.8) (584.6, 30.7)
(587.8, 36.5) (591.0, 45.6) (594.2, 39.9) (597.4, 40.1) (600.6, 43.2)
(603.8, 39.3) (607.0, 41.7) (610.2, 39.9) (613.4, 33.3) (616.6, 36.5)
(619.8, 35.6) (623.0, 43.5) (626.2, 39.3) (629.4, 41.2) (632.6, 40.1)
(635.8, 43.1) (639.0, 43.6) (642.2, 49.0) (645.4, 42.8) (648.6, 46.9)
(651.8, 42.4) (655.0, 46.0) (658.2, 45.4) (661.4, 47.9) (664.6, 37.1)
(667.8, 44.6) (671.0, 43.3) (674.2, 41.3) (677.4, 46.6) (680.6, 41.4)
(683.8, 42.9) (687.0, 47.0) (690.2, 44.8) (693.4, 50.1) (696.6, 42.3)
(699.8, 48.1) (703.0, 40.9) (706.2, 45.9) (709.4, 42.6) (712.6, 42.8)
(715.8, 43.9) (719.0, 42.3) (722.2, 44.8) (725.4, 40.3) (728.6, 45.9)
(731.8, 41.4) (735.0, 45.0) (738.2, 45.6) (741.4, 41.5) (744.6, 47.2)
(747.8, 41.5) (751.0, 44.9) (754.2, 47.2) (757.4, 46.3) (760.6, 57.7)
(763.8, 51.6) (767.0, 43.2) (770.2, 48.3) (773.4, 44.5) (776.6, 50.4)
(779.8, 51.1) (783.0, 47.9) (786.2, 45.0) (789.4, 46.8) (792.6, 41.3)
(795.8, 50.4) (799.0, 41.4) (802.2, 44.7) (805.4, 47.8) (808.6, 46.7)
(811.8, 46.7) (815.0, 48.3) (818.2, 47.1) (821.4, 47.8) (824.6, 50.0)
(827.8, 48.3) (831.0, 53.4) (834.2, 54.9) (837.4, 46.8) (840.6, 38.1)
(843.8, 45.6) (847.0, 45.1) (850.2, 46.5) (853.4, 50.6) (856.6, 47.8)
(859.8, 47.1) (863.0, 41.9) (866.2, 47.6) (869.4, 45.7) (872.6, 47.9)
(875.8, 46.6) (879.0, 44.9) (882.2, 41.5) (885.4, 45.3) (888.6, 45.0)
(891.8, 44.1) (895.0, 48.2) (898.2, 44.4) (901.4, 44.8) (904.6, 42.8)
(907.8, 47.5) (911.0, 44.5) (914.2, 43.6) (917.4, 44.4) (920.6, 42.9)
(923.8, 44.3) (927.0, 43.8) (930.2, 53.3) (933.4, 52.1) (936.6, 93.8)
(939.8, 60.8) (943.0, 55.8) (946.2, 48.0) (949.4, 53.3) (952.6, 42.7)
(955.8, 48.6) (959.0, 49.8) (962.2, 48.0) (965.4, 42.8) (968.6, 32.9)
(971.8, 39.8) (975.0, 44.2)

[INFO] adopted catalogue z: 0.426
